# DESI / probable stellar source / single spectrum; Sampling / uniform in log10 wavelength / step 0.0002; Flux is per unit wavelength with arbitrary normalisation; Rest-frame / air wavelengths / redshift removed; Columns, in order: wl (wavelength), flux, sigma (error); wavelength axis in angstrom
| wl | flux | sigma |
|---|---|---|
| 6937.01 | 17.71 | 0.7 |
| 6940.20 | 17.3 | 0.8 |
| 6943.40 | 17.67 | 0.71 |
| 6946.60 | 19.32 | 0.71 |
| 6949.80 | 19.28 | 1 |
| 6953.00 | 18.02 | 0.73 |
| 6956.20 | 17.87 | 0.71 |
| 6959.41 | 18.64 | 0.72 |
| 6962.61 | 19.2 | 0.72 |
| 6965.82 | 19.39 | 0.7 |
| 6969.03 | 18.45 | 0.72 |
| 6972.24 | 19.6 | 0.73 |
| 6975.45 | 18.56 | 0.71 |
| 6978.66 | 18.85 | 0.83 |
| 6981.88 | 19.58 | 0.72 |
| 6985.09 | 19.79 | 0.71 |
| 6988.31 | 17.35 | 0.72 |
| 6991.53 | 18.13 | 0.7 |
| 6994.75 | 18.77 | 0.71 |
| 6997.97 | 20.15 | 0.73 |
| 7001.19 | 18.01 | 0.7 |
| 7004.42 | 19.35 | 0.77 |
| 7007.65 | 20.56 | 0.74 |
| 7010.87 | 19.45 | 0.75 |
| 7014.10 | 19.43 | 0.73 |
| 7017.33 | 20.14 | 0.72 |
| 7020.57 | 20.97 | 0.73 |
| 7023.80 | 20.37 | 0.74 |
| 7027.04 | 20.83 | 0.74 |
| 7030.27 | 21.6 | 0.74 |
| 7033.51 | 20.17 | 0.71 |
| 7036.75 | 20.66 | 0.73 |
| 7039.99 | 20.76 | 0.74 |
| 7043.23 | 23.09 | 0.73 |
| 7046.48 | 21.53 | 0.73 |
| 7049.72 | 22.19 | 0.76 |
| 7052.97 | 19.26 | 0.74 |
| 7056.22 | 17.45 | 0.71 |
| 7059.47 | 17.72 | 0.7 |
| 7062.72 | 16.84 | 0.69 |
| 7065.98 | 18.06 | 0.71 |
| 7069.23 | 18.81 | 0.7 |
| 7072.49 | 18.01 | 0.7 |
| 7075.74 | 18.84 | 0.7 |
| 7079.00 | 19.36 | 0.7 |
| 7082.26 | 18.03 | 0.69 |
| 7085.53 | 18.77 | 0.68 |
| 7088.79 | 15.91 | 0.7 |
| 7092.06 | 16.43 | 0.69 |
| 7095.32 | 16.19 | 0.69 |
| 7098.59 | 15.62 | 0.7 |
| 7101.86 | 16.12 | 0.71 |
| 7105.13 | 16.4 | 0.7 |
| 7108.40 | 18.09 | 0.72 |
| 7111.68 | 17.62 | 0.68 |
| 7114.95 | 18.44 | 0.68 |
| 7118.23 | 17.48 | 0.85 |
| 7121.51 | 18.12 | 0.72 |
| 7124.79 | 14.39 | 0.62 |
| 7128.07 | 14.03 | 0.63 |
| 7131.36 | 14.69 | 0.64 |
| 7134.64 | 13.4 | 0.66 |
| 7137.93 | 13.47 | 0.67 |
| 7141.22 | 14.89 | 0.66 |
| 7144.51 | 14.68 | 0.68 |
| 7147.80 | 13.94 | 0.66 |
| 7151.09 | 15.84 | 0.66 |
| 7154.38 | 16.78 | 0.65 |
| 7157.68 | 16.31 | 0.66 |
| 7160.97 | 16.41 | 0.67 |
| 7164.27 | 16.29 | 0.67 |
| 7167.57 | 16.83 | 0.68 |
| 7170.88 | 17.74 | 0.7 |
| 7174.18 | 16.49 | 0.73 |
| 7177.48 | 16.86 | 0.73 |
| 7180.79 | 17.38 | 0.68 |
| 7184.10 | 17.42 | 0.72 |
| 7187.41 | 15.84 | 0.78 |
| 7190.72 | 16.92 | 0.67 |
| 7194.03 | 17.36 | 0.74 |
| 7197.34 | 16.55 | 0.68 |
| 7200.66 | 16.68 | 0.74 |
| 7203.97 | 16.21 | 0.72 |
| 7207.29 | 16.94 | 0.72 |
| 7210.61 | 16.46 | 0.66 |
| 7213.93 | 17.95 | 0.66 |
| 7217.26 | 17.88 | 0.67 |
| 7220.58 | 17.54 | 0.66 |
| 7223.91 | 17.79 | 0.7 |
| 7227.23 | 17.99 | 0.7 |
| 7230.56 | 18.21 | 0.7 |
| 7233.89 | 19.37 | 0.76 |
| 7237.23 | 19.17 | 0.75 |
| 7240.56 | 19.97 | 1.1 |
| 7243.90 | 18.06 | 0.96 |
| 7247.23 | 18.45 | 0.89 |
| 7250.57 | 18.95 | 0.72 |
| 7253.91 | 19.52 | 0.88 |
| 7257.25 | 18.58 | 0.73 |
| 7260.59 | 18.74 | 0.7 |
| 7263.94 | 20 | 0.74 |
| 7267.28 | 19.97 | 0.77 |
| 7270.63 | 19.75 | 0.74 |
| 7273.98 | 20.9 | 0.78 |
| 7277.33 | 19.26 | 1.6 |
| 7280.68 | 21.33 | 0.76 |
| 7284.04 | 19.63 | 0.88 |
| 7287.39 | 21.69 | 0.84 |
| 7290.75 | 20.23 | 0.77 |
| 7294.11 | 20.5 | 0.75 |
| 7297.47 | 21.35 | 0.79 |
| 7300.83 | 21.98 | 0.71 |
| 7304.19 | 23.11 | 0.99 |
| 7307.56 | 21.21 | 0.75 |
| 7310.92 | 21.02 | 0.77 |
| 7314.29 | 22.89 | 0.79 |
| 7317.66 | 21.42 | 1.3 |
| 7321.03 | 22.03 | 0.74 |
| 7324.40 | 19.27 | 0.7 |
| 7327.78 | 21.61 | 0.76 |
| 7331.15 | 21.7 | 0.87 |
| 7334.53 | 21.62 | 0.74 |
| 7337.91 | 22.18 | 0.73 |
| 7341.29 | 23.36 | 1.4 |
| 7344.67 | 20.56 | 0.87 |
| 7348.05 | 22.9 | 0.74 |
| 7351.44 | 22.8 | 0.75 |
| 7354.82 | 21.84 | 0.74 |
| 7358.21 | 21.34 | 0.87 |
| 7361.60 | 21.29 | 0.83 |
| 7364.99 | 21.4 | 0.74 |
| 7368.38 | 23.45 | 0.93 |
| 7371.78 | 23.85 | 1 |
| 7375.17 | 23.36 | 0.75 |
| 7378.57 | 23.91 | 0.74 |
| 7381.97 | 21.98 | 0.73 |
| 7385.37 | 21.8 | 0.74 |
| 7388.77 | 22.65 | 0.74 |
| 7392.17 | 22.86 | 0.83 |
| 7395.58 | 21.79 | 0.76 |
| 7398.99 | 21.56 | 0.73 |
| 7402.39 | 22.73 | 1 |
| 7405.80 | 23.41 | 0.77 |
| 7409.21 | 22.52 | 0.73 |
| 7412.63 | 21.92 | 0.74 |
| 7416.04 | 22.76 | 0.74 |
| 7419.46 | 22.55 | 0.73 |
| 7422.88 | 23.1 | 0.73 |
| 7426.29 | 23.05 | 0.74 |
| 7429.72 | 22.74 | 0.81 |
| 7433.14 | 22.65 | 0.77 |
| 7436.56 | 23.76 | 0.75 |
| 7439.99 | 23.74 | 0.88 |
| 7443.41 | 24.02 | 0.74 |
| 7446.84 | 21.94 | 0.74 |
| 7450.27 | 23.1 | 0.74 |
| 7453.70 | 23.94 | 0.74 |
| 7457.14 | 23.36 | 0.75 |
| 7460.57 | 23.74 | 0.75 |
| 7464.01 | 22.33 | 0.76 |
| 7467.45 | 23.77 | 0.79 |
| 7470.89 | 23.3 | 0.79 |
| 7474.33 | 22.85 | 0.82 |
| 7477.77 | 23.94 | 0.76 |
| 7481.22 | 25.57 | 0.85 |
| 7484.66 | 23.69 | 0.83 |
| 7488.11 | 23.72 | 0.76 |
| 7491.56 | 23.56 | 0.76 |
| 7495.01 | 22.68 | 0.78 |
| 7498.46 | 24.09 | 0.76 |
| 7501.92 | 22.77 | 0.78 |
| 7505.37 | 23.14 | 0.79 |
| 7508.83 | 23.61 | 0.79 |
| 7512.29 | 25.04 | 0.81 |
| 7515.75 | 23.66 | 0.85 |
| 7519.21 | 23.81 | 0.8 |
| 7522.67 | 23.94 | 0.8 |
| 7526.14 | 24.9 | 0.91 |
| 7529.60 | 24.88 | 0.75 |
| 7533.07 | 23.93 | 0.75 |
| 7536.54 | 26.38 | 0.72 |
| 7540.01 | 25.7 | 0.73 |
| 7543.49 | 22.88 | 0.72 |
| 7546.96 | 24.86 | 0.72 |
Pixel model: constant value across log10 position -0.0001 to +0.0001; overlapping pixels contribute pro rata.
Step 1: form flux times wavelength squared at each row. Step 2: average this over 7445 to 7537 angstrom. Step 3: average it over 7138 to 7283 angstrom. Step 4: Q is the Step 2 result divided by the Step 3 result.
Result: 1.4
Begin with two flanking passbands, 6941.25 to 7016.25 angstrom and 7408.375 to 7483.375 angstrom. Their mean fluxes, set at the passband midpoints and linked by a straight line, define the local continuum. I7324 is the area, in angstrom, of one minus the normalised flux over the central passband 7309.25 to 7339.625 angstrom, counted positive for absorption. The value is 0.8 angstrom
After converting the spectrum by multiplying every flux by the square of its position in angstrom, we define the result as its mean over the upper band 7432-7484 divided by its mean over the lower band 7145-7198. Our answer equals 1.5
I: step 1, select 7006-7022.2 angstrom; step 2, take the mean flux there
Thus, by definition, 20.1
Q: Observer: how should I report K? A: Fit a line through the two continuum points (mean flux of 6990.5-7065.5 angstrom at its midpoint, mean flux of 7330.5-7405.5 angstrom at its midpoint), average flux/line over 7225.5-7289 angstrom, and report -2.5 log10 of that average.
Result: 0.11 mag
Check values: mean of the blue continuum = 19.9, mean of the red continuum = 22.3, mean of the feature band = 19.4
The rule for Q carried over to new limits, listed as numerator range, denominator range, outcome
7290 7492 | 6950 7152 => 1.36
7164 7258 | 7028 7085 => 0.94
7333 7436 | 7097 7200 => 1.48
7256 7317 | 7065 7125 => 1.25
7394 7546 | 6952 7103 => 1.40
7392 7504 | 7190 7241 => 1.40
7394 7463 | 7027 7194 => 1.44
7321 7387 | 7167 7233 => 1.34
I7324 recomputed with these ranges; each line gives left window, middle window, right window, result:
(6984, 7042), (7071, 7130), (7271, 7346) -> 9.2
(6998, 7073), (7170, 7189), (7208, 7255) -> 1.8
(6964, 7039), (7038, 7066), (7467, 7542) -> 0.4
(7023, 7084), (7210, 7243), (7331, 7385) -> 4.5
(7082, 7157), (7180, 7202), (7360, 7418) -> 1.1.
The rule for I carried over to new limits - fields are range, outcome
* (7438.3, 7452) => 23.2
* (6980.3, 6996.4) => 18.7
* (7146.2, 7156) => 15.5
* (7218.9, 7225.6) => 17.7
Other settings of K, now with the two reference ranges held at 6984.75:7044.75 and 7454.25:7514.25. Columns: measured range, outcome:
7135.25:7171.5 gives 0.32 mag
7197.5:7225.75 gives 0.25 mag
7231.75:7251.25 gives 0.15 mag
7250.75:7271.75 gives 0.13 mag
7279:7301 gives 0.06 mag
